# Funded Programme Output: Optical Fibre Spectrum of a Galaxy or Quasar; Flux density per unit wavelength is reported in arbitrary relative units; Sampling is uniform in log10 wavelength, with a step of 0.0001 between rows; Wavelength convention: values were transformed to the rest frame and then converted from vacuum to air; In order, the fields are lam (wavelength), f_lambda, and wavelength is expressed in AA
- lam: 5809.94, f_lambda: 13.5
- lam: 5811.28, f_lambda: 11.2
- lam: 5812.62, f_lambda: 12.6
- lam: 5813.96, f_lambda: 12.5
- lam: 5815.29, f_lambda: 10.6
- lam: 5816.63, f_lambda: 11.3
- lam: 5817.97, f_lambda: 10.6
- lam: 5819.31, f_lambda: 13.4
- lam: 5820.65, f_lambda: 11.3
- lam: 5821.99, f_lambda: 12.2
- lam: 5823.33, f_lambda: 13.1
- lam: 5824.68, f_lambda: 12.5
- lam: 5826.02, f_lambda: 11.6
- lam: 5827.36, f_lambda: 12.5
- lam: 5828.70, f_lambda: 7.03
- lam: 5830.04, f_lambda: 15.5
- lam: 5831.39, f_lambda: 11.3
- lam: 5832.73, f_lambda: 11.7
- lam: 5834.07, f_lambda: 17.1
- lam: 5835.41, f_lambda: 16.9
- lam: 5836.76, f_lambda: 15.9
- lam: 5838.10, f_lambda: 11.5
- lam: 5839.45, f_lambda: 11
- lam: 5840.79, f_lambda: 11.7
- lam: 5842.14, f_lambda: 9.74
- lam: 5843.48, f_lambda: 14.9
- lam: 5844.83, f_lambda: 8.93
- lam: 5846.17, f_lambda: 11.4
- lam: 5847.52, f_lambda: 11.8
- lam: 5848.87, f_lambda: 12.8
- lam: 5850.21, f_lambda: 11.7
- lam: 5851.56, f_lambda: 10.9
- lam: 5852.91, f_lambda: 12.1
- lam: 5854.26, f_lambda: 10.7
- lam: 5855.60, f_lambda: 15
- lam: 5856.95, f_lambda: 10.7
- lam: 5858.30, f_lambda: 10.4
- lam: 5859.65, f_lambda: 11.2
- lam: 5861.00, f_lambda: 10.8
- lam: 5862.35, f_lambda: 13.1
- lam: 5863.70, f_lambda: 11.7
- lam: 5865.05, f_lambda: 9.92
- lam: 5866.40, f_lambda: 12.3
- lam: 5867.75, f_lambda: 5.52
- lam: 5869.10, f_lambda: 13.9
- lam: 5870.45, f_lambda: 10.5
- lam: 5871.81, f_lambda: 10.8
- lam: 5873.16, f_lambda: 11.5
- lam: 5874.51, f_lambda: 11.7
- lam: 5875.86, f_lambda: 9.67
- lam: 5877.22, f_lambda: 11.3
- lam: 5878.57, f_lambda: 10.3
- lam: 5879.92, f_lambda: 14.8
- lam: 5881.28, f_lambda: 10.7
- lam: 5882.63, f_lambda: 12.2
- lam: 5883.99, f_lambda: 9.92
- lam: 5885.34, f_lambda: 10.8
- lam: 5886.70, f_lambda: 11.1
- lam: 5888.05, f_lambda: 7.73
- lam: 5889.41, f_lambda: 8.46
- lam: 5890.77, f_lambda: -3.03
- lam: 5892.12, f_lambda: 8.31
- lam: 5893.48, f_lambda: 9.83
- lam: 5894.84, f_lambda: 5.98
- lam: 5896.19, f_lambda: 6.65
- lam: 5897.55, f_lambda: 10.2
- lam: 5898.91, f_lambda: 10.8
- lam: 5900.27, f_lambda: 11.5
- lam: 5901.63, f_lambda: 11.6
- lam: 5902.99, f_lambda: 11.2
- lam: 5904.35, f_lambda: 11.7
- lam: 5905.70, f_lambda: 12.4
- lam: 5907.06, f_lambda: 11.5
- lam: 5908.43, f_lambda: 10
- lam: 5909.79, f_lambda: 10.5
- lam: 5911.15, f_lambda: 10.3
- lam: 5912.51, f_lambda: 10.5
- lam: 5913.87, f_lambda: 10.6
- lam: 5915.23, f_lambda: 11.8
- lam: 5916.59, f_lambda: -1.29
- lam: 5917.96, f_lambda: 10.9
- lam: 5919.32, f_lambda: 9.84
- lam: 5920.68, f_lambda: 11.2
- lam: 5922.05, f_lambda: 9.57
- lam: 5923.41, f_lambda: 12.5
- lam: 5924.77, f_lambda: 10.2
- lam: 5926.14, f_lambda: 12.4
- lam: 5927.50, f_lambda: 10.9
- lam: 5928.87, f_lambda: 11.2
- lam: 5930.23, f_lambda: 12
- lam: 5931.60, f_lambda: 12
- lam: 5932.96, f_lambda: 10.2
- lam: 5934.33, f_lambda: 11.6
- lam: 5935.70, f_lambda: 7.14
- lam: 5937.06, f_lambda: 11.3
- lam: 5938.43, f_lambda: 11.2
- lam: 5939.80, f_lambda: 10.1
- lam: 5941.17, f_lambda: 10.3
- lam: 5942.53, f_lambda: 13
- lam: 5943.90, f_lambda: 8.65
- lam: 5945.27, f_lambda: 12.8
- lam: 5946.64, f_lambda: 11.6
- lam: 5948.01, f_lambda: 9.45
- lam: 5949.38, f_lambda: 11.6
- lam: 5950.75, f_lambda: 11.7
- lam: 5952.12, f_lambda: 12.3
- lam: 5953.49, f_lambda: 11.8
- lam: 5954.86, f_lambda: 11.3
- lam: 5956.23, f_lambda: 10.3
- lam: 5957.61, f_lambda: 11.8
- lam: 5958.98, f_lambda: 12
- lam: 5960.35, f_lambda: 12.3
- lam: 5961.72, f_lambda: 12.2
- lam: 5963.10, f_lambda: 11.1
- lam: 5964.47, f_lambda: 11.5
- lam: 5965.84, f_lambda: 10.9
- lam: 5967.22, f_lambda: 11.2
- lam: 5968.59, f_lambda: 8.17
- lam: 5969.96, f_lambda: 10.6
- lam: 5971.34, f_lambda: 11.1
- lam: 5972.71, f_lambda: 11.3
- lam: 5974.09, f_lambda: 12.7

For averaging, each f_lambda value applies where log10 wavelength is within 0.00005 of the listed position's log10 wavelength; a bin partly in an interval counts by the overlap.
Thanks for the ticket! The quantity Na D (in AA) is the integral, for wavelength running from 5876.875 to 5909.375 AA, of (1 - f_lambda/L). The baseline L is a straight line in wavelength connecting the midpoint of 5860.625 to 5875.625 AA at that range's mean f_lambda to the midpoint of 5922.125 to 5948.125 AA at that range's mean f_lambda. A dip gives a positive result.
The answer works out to 3.5 AA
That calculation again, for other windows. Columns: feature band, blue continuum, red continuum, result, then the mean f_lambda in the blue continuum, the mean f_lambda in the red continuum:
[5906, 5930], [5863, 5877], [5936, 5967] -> 1.8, 10.8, 11.3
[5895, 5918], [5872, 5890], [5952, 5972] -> 2.1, 10.8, 11.2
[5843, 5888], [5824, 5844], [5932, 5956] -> 3.3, 12.7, 10.9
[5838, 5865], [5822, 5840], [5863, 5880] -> 0.7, 12.9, 10.9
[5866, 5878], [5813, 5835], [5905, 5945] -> 0.6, 12.2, 10.5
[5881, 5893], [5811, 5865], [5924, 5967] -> 3.3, 12.1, 11.2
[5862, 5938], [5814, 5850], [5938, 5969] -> 9.5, 12.2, 11.2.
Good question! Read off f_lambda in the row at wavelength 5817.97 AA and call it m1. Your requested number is 10.6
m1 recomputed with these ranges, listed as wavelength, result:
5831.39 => 11.3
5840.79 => 11.7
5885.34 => 10.8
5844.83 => 8.93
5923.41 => 12.5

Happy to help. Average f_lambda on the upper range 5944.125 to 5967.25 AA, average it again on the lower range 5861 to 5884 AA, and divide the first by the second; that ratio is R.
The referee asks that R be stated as 1.02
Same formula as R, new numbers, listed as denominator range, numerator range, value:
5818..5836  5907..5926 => 0.78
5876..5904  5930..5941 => 1.11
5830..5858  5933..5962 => 0.89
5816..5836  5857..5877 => 0.87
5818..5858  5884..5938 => 0.80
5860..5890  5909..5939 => 0.95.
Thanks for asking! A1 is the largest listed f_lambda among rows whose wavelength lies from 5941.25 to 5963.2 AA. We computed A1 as 13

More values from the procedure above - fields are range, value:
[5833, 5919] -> 17.1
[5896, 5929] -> 12.5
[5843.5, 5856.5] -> 15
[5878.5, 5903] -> 14.8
